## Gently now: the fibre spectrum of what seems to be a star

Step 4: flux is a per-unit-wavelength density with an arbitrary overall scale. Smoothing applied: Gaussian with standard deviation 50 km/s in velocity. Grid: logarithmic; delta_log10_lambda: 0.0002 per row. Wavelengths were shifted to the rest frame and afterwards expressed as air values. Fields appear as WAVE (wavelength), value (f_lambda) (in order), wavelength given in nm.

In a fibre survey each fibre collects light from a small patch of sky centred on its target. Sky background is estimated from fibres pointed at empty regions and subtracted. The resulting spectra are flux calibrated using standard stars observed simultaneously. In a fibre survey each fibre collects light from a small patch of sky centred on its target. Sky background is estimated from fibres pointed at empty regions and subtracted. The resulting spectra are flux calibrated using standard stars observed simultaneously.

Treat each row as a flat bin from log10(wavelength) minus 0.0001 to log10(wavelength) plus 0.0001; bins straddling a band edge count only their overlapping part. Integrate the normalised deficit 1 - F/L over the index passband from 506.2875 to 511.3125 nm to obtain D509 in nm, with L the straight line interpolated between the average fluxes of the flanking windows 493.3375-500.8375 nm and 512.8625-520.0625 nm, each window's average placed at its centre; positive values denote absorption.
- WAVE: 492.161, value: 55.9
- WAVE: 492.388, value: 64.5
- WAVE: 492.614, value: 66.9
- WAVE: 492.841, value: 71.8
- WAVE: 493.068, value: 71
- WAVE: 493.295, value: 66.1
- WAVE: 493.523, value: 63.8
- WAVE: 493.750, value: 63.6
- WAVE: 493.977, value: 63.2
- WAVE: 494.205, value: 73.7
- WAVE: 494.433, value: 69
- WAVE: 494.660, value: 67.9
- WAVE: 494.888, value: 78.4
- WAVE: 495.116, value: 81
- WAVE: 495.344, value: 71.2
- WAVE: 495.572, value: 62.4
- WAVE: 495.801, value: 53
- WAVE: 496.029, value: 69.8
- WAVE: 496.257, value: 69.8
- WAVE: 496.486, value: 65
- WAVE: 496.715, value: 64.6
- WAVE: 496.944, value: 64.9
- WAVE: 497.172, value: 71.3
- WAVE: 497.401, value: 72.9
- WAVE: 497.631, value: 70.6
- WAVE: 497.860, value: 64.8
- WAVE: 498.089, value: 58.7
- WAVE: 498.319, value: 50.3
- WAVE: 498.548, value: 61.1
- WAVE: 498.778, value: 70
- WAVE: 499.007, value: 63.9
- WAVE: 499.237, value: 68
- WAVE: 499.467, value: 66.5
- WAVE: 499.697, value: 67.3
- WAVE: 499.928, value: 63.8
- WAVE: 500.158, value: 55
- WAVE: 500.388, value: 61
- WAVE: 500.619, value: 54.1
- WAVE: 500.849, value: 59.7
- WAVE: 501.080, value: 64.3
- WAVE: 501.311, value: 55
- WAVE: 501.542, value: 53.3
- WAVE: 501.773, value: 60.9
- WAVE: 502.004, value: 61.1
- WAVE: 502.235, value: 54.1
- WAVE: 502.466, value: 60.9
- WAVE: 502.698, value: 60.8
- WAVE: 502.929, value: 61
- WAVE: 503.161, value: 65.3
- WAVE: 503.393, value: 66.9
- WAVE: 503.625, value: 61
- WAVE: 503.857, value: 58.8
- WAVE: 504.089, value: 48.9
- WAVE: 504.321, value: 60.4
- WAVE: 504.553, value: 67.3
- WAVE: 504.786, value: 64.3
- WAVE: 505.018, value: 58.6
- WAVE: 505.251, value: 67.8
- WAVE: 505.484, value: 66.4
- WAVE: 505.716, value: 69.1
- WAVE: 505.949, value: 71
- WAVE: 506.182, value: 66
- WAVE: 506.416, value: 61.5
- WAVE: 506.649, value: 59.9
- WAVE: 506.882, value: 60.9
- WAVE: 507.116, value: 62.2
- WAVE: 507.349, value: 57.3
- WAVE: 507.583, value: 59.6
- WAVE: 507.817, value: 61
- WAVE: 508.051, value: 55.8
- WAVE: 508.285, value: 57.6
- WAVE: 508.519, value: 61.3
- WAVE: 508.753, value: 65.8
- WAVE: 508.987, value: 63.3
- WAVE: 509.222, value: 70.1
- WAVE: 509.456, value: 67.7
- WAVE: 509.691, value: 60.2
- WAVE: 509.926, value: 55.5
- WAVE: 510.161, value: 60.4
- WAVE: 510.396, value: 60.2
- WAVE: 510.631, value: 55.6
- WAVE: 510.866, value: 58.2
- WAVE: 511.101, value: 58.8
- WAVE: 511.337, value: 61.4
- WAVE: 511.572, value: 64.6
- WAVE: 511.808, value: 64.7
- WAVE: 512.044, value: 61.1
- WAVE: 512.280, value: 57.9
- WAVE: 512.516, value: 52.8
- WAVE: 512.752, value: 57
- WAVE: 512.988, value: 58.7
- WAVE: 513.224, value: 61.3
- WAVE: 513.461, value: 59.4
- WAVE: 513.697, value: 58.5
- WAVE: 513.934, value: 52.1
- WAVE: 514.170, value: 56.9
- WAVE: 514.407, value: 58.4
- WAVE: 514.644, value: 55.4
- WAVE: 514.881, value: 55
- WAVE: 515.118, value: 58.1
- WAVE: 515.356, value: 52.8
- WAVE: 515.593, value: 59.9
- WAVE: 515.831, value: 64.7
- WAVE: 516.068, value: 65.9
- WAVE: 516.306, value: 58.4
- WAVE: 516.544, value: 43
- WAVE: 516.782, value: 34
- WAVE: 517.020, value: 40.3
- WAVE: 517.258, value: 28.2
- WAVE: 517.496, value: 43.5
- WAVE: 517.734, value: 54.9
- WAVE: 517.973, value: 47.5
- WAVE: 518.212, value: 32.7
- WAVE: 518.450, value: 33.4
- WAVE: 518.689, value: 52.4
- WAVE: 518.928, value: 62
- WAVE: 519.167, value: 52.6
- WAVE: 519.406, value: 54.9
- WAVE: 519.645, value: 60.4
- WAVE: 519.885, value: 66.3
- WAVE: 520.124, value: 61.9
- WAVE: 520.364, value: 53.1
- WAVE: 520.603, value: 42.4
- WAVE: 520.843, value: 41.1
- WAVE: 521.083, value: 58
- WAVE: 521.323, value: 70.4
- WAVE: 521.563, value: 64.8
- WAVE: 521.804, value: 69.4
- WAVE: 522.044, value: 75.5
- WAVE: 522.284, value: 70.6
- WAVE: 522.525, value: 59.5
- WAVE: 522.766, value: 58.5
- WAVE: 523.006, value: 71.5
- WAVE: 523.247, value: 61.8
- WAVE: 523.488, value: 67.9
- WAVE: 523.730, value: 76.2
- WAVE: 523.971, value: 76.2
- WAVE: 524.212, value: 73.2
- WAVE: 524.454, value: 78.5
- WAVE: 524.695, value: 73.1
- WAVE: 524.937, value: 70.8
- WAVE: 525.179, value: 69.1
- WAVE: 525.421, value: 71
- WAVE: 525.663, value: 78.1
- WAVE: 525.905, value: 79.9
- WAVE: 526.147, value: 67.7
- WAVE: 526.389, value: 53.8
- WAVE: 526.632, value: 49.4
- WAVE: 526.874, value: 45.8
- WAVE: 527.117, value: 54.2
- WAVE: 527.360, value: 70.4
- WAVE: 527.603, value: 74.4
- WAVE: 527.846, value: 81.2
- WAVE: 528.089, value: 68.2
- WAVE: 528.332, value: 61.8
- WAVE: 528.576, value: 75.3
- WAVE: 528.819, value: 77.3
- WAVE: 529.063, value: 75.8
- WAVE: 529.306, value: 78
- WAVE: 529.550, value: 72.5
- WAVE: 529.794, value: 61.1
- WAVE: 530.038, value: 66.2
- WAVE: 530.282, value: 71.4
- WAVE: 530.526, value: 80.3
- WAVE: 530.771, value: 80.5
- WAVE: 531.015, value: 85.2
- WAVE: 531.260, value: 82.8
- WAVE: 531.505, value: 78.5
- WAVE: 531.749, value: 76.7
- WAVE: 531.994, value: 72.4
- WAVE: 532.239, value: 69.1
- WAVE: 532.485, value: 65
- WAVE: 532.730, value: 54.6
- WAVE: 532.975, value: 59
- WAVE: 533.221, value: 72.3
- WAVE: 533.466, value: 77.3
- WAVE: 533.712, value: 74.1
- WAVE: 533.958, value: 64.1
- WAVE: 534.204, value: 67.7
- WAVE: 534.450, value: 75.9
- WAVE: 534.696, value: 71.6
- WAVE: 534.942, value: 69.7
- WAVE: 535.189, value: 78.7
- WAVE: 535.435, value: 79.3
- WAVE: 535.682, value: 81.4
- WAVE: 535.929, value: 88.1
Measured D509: -0.24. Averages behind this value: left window 65.6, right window 52.8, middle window 60.6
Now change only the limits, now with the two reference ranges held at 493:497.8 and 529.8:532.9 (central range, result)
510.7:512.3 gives 0.21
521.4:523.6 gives 0.15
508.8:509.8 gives 0.07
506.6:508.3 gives 0.25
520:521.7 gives 0.37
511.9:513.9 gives 0.35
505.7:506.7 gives 0.06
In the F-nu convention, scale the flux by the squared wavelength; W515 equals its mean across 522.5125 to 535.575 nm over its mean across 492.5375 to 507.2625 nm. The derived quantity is 1.2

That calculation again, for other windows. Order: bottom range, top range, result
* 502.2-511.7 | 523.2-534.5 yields 1.24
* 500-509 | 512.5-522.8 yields 0.95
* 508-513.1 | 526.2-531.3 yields 1.24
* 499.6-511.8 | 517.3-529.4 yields 1.11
